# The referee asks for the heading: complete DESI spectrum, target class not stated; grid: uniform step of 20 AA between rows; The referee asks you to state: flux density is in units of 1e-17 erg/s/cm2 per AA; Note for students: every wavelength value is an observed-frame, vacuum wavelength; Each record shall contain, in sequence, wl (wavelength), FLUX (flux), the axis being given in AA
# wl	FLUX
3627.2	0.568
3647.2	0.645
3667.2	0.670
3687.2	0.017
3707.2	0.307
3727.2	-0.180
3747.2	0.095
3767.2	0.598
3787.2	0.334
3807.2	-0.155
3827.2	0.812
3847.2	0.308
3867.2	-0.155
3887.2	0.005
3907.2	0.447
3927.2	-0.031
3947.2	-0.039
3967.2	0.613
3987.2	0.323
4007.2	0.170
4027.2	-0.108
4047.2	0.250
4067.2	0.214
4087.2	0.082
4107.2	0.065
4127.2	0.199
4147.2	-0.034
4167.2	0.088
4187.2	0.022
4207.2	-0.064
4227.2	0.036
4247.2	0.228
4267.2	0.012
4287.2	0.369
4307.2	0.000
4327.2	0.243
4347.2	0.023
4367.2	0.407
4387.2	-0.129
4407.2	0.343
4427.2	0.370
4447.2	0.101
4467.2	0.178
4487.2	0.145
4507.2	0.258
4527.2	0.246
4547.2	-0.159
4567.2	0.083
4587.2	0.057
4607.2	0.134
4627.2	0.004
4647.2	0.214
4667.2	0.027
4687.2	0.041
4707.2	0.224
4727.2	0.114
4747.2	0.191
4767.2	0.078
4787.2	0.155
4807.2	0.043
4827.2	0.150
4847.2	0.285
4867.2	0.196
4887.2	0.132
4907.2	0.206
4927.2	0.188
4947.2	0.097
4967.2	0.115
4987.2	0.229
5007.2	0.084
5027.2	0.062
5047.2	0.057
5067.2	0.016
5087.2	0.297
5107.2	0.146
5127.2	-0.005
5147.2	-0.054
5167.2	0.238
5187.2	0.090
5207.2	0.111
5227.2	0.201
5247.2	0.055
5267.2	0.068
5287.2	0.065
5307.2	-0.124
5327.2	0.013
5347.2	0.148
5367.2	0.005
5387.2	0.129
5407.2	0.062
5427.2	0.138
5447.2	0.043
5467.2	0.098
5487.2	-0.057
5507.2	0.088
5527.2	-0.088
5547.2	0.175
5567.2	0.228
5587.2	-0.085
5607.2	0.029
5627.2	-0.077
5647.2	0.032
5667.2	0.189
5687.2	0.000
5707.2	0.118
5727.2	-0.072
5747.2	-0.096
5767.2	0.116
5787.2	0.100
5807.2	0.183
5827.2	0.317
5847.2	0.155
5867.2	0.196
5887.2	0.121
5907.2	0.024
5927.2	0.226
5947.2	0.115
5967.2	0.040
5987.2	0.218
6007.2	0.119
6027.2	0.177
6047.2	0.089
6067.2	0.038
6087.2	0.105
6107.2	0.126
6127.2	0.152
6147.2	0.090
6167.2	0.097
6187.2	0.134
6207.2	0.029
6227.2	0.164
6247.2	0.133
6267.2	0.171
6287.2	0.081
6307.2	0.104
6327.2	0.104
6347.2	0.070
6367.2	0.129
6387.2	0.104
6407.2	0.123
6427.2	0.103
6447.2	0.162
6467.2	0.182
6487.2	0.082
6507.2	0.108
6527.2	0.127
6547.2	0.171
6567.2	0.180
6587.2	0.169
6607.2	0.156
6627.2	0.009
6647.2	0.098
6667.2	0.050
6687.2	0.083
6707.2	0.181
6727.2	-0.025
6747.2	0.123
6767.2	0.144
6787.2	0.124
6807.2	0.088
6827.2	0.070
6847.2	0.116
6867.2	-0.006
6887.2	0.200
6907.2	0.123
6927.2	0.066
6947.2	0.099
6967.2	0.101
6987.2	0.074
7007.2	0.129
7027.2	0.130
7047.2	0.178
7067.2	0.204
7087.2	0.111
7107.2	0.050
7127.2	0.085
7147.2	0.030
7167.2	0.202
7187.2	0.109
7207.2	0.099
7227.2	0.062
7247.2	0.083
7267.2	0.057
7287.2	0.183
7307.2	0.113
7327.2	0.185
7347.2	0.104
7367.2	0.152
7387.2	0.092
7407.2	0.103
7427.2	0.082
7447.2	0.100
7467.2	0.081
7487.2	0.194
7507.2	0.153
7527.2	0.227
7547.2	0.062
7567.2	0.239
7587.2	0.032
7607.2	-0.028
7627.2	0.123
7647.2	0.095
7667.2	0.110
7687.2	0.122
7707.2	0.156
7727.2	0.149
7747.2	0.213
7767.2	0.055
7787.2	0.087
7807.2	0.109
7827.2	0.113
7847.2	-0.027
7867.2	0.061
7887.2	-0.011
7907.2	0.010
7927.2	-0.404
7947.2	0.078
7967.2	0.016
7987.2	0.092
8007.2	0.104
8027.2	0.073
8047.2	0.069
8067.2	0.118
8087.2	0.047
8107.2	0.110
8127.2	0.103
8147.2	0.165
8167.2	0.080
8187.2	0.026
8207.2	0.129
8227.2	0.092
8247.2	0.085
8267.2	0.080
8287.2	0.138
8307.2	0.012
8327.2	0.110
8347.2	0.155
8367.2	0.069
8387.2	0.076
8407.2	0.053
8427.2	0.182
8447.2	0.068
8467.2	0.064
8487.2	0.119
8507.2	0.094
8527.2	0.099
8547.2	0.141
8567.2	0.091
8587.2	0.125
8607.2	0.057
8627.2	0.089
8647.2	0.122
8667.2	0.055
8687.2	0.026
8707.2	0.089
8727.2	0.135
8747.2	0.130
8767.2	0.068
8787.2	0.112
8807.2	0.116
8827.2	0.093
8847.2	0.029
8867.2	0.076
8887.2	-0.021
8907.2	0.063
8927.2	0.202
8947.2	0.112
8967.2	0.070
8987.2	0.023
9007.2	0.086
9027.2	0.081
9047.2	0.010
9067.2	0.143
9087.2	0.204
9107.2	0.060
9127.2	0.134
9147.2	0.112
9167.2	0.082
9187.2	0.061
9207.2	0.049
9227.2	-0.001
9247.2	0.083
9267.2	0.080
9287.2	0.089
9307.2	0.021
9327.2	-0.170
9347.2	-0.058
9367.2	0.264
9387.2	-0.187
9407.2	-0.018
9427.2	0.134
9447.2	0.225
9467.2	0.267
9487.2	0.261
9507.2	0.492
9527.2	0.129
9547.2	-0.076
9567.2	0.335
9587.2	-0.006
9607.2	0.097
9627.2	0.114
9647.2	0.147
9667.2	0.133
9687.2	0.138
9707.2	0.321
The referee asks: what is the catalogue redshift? 1.549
